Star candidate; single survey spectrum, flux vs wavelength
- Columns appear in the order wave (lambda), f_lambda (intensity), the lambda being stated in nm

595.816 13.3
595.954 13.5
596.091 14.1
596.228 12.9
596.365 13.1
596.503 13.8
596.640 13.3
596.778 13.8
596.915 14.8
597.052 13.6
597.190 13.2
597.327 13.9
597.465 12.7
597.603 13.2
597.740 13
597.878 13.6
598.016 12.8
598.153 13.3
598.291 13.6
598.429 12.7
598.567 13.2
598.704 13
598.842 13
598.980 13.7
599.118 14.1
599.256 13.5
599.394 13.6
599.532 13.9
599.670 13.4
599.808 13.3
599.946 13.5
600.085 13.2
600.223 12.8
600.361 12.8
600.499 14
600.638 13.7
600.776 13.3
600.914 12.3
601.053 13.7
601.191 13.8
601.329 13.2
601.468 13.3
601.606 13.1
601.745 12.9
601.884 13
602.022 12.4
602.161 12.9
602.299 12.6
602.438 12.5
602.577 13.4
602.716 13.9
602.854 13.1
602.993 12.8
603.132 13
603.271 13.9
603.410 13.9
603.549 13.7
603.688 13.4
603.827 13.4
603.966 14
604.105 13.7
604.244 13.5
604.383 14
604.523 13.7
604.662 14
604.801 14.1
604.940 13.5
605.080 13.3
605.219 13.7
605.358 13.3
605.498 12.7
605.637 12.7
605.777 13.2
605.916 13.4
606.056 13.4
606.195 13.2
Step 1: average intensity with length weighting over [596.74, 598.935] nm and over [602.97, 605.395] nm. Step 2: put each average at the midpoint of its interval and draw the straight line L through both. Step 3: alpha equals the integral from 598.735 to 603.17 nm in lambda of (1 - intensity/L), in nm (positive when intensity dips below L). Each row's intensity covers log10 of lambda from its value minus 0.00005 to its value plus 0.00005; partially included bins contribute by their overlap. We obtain 0.08 nm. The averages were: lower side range 13.3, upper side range 13.6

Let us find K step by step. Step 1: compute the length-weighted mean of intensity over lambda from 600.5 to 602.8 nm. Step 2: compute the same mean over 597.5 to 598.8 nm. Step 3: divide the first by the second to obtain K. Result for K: 1.00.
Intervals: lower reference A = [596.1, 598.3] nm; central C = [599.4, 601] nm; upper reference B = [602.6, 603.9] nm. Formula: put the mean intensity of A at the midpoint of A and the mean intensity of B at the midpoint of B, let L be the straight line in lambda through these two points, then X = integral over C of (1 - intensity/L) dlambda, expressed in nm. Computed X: 0.02 nm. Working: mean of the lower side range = 13.4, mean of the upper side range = 13.5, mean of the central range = 13.3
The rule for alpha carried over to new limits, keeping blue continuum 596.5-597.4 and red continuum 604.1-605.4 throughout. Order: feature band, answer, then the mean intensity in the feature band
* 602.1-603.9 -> 0.06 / 13.3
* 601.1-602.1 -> 0.04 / 13.1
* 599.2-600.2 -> 0.02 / 13.4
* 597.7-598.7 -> 0.04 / 13.2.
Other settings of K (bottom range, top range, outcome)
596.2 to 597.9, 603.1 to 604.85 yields 1.02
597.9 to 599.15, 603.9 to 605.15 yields 1.04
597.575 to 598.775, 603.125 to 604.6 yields 1.04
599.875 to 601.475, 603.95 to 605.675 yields 1.02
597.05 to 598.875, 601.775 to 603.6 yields 1.00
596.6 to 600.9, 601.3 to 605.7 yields 1.00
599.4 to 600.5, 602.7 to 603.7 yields 1.01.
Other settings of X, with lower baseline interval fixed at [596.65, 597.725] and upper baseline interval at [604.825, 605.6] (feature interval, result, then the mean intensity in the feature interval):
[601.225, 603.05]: 0.05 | 13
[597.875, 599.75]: 0.02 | 13.4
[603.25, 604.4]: -0.03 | 13.7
